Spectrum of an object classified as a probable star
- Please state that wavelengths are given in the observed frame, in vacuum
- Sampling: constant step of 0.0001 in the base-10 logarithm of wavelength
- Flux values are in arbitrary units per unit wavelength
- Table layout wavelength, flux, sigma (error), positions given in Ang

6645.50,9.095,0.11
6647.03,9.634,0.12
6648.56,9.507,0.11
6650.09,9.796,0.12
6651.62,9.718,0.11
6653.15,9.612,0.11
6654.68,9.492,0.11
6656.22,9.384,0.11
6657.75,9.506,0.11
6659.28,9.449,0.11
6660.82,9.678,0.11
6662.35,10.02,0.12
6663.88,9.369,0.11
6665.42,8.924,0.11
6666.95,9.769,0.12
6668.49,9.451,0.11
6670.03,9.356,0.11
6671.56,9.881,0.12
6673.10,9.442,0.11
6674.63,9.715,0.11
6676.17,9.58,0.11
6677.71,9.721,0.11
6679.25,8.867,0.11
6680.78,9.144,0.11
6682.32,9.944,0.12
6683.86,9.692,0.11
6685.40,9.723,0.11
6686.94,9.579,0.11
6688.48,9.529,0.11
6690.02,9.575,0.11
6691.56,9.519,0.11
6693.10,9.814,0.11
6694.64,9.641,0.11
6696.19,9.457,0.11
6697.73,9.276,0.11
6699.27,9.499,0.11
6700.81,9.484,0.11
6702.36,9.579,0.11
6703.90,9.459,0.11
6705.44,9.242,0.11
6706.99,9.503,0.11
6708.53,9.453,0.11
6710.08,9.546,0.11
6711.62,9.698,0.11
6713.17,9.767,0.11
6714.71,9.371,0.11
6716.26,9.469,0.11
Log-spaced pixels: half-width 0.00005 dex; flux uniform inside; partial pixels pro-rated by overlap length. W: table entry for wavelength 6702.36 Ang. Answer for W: 9.579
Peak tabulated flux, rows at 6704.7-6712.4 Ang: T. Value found 9.698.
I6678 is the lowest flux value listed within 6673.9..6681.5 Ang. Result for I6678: 8.867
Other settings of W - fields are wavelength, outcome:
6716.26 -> 9.469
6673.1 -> 9.442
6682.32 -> 9.944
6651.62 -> 9.718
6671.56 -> 9.881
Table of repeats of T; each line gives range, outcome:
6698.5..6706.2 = 9.579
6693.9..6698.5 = 9.641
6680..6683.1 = 9.944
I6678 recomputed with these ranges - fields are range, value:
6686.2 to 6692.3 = 9.519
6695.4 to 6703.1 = 9.276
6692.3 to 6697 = 9.457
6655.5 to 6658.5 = 9.384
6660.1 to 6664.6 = 9.369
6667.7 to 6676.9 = 9.356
